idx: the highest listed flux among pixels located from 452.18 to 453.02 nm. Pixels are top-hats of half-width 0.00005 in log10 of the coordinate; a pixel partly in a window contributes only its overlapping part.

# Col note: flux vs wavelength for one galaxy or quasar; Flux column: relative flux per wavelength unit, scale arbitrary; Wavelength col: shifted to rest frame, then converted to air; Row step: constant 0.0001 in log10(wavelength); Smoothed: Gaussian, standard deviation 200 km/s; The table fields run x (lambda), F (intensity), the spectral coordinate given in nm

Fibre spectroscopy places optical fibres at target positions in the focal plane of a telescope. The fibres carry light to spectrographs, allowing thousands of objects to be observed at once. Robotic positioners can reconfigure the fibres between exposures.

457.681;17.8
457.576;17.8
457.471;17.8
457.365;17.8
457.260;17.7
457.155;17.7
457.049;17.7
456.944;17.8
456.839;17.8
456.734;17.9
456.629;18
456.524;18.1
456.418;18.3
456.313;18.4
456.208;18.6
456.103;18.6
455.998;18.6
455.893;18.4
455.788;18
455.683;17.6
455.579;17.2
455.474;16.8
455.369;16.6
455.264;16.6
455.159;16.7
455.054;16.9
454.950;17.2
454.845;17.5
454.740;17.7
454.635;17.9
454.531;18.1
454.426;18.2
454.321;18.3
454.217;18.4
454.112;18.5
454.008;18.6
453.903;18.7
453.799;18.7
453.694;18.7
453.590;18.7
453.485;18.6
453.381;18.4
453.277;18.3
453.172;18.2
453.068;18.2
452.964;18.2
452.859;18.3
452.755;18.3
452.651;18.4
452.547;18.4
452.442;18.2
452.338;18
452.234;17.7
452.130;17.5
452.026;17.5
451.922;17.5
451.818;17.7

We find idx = 18.4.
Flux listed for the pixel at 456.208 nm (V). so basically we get 18.6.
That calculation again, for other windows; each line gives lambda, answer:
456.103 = 18.6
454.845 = 17.5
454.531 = 18.1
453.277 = 18.3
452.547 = 18.4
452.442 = 18.2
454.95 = 17.2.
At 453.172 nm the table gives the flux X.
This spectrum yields 18.2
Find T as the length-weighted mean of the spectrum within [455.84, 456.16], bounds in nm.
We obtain 18.5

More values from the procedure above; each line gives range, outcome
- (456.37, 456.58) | 18.1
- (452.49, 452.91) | 18.3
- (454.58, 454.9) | 17.7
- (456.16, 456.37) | 18.5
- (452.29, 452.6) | 18.2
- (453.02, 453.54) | 18.3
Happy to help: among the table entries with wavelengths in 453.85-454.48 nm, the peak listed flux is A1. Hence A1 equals 18.7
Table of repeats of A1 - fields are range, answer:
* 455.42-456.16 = 18.6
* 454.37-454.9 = 18.2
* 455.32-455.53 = 16.8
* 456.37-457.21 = 18.3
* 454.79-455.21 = 17.5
